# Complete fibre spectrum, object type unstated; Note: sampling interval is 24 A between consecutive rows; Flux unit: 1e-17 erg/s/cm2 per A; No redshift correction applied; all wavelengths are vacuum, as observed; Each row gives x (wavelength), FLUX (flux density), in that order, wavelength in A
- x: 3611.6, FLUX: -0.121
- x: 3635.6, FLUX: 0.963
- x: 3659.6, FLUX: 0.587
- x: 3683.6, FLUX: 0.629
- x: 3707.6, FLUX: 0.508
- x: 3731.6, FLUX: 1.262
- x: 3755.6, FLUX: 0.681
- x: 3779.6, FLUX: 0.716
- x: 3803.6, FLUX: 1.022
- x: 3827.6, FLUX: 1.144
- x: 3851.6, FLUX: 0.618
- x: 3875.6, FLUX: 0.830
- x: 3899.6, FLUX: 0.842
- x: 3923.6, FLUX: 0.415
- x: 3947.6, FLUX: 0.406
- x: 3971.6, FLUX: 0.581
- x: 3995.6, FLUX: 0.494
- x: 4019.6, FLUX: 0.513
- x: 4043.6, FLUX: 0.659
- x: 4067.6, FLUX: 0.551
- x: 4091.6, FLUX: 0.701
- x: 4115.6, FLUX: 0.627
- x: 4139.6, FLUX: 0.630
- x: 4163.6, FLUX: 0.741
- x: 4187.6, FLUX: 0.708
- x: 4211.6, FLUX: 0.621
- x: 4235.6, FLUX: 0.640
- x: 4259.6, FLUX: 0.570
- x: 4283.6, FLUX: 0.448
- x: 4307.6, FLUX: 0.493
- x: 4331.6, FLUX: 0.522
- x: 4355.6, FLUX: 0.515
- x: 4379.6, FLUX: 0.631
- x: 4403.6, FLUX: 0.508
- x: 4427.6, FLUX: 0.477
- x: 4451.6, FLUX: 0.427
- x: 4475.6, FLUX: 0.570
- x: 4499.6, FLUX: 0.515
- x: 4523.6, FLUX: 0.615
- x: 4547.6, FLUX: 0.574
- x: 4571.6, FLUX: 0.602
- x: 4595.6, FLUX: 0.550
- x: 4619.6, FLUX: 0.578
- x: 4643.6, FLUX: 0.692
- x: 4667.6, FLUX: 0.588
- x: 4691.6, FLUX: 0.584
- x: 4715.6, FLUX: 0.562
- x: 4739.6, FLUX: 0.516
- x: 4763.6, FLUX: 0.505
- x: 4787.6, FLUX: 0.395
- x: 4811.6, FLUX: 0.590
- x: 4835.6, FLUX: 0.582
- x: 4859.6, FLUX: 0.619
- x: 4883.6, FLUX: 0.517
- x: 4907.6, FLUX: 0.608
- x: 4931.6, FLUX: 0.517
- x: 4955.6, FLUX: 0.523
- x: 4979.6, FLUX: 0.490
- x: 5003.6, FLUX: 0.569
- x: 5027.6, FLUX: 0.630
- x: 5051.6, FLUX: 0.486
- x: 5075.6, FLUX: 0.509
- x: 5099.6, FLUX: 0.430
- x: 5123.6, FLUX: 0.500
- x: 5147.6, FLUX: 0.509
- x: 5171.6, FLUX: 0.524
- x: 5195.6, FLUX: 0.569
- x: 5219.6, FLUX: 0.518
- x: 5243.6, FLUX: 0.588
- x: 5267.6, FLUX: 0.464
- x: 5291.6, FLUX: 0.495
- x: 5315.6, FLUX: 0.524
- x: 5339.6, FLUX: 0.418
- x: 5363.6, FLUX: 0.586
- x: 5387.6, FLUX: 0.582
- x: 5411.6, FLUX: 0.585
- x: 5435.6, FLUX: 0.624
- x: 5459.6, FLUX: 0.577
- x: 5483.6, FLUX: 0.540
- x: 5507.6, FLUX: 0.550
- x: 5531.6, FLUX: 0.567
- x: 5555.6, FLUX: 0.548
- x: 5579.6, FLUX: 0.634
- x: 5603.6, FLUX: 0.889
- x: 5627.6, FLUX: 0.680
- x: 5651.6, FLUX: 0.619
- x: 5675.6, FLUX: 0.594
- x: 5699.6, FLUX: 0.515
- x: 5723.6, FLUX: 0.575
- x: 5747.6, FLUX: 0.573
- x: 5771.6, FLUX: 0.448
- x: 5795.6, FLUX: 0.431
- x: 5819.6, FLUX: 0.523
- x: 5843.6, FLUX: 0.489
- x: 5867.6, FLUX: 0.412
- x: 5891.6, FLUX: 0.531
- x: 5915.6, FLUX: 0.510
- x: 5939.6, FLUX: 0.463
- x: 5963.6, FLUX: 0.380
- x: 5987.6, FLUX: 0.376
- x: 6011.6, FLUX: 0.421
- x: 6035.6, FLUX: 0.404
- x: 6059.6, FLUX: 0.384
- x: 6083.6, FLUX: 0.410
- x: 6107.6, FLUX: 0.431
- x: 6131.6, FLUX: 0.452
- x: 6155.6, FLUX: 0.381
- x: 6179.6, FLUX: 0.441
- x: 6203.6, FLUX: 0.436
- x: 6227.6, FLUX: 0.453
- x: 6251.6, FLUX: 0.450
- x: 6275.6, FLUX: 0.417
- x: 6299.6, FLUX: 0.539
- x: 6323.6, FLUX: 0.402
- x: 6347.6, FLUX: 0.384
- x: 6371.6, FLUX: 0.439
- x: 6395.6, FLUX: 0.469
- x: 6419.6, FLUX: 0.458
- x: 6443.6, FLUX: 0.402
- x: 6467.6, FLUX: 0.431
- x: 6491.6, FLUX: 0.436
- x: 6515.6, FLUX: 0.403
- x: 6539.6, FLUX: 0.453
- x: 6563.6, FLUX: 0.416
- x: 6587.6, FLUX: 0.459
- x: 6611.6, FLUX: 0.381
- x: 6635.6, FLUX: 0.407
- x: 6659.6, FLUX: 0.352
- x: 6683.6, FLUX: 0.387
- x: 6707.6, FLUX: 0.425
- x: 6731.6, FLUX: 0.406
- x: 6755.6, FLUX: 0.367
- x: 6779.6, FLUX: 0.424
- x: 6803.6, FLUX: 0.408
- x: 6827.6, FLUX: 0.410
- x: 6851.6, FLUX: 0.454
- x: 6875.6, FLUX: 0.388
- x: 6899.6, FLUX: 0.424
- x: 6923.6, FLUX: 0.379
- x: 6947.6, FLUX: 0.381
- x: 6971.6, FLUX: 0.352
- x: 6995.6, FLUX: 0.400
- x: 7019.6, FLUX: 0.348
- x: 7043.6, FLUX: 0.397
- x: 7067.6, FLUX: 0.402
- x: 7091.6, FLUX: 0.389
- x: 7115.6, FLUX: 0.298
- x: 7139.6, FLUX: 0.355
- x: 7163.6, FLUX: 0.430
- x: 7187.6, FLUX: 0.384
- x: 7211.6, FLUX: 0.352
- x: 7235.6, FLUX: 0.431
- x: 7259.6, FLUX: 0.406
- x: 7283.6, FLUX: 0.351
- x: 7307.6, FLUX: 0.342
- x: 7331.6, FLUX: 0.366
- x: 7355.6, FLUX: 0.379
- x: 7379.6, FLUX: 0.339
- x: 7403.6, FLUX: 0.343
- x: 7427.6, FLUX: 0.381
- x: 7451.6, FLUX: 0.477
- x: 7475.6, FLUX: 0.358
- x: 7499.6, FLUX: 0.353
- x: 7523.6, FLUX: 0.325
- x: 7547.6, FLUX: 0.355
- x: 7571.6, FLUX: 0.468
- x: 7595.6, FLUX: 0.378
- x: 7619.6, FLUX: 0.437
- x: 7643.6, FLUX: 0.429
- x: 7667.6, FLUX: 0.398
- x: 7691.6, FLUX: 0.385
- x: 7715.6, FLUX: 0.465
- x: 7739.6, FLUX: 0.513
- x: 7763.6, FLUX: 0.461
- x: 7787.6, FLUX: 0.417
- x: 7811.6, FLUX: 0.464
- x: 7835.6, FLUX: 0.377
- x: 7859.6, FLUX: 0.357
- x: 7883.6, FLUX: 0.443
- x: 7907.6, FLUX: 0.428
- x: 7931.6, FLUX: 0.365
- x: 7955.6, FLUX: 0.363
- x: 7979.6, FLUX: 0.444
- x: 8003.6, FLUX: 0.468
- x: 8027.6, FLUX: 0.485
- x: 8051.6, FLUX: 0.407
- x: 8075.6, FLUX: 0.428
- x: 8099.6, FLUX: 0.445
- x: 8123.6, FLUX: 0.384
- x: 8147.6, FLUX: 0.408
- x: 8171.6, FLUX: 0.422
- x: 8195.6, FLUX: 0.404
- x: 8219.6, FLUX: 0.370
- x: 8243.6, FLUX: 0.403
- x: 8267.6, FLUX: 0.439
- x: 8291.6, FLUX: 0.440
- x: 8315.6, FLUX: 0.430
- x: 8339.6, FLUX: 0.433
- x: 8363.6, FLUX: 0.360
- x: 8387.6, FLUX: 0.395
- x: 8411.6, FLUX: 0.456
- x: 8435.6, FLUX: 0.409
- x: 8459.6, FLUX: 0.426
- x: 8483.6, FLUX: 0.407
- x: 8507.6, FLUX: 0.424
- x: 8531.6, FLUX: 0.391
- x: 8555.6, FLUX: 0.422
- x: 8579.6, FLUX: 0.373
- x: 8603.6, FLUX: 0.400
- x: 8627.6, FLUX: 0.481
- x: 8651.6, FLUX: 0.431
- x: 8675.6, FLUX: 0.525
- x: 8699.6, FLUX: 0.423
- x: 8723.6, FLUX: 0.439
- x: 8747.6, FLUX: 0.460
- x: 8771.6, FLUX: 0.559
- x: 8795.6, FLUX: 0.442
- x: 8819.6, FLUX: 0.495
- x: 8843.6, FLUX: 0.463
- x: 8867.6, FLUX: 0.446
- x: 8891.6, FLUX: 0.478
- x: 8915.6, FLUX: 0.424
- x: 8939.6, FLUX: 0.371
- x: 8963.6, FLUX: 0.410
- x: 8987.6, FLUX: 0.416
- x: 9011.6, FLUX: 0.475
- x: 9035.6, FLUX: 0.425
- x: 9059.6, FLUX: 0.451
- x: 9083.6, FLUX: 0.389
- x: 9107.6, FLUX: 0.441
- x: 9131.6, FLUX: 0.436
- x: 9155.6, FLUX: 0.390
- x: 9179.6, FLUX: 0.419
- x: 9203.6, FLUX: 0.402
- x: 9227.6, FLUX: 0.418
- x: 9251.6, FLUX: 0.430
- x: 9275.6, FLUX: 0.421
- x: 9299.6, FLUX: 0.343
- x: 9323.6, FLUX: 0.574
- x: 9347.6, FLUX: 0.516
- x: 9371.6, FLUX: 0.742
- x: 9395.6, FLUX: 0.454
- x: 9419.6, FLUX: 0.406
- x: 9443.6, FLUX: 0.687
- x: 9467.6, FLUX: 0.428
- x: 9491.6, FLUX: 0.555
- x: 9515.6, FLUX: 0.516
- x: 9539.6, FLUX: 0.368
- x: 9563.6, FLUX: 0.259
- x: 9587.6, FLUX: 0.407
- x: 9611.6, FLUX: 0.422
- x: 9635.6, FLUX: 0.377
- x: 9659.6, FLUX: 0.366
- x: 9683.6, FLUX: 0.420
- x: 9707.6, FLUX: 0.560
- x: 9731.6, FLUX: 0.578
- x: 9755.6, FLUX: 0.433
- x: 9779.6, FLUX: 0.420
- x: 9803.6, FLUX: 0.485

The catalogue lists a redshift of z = 1.00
